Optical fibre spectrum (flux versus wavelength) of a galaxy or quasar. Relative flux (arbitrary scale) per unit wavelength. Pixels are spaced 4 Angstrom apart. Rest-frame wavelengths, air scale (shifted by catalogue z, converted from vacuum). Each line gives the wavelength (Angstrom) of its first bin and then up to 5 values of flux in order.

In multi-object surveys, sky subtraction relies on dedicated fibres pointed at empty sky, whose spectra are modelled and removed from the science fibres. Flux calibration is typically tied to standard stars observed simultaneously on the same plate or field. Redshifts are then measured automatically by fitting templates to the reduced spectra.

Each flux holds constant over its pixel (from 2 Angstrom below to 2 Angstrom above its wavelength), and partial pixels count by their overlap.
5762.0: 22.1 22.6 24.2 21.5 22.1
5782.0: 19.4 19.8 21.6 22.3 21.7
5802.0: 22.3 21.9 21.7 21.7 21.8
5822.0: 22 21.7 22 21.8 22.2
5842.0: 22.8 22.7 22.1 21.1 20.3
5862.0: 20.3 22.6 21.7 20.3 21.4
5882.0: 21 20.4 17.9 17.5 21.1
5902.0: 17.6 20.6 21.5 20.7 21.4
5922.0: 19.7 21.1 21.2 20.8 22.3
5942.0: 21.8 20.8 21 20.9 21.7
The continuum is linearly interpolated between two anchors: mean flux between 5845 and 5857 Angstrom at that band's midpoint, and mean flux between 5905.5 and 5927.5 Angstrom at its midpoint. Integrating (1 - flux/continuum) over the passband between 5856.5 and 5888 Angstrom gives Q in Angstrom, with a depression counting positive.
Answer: 0.67 Angstrom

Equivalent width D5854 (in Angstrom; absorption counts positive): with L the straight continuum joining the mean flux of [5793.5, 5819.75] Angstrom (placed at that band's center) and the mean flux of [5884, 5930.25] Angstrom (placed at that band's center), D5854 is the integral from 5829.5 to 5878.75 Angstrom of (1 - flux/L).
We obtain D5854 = -1.5 Angstrom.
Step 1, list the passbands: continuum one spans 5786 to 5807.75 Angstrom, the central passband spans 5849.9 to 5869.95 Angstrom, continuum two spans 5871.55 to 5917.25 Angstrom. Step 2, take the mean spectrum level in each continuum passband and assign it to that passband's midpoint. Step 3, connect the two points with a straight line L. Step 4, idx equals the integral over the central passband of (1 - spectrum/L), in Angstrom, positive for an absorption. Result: -0.6 Angstrom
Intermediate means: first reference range 21.8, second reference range 20.1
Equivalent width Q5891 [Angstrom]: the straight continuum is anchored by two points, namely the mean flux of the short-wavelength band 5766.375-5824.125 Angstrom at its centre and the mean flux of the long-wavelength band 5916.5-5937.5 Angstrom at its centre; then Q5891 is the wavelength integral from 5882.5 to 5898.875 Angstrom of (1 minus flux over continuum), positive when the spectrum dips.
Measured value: 1.5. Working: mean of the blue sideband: 21.7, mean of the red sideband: 20.9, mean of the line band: 19.3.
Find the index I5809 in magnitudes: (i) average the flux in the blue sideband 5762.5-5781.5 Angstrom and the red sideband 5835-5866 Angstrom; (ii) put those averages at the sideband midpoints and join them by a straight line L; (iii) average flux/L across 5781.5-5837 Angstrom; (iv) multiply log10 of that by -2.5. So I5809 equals 0.02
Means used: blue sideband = 22.3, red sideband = 21.7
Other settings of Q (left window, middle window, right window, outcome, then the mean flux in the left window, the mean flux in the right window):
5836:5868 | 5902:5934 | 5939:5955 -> 1.05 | 21.8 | 21.2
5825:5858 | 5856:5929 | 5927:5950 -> 4.13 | 22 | 21.3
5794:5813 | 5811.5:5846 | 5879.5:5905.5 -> -1.37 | 21.9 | 19.4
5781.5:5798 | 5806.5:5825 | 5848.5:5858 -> -0.59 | 21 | 21.3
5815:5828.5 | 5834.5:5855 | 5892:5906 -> -1.19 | 21.8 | 19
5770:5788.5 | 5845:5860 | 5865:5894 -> -0.60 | 21.1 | 20.5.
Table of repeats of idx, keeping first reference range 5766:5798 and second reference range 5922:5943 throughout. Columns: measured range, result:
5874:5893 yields 1.2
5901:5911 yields 0.6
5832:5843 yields -0.4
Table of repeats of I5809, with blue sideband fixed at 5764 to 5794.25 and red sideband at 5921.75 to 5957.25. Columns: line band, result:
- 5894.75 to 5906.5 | 0.10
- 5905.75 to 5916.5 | 0.01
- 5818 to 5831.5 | -0.02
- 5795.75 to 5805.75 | -0.02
